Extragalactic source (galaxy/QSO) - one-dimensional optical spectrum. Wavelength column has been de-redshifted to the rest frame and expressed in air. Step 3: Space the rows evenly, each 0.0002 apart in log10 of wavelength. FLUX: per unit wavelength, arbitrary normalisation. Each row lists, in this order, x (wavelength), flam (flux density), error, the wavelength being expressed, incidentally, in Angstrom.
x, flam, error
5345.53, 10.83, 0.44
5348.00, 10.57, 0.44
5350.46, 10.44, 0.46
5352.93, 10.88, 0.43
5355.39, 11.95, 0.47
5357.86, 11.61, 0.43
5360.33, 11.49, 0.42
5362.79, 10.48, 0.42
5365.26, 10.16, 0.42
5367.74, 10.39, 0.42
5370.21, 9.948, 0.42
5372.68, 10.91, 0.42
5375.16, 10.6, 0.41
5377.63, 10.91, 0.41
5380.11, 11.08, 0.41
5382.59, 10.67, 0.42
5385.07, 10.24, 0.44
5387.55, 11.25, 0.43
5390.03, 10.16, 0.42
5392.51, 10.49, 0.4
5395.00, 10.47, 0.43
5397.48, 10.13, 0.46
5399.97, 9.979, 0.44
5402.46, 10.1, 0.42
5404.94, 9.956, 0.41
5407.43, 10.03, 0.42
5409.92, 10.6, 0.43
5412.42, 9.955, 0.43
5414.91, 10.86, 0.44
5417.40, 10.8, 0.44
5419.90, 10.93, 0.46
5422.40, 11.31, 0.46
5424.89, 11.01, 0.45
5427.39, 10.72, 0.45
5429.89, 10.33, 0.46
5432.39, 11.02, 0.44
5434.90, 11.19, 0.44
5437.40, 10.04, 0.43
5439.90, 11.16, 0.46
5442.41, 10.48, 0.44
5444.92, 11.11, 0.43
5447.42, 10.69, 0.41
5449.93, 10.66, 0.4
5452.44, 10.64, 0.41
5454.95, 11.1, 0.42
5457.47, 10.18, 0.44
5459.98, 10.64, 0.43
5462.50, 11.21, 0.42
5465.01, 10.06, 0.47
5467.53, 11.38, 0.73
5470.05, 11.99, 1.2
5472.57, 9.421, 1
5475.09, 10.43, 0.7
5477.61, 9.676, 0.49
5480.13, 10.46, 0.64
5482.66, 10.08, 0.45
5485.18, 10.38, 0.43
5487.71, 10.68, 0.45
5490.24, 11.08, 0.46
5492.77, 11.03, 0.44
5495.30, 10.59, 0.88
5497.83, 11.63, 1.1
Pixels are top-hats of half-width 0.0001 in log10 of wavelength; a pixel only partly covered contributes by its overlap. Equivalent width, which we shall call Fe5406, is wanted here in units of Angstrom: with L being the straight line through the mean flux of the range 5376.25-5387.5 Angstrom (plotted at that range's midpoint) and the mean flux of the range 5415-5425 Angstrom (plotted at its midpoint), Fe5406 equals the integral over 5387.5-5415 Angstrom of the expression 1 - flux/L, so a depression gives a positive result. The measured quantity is 1.6 Angstrom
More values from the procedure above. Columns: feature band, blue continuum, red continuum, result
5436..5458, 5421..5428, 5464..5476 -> 0.3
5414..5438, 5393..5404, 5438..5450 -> -0.7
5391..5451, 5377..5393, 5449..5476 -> 0.6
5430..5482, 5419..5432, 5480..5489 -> -0.2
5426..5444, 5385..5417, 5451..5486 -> -0.5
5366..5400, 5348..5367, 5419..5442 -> 1.2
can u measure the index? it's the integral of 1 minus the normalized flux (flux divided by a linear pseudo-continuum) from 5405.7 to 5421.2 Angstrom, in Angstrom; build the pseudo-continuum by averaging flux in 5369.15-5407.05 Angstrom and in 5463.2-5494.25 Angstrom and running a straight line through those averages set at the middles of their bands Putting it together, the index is 0.0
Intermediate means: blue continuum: 10.5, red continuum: 10.6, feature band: 10.5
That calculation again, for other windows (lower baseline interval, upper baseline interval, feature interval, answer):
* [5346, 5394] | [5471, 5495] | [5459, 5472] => -0.7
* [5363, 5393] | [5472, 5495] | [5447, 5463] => -0.4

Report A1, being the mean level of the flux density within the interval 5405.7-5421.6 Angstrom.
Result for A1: 10.5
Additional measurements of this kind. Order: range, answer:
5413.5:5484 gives 10.7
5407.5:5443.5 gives 10.7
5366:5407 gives 10.4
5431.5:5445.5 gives 10.8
